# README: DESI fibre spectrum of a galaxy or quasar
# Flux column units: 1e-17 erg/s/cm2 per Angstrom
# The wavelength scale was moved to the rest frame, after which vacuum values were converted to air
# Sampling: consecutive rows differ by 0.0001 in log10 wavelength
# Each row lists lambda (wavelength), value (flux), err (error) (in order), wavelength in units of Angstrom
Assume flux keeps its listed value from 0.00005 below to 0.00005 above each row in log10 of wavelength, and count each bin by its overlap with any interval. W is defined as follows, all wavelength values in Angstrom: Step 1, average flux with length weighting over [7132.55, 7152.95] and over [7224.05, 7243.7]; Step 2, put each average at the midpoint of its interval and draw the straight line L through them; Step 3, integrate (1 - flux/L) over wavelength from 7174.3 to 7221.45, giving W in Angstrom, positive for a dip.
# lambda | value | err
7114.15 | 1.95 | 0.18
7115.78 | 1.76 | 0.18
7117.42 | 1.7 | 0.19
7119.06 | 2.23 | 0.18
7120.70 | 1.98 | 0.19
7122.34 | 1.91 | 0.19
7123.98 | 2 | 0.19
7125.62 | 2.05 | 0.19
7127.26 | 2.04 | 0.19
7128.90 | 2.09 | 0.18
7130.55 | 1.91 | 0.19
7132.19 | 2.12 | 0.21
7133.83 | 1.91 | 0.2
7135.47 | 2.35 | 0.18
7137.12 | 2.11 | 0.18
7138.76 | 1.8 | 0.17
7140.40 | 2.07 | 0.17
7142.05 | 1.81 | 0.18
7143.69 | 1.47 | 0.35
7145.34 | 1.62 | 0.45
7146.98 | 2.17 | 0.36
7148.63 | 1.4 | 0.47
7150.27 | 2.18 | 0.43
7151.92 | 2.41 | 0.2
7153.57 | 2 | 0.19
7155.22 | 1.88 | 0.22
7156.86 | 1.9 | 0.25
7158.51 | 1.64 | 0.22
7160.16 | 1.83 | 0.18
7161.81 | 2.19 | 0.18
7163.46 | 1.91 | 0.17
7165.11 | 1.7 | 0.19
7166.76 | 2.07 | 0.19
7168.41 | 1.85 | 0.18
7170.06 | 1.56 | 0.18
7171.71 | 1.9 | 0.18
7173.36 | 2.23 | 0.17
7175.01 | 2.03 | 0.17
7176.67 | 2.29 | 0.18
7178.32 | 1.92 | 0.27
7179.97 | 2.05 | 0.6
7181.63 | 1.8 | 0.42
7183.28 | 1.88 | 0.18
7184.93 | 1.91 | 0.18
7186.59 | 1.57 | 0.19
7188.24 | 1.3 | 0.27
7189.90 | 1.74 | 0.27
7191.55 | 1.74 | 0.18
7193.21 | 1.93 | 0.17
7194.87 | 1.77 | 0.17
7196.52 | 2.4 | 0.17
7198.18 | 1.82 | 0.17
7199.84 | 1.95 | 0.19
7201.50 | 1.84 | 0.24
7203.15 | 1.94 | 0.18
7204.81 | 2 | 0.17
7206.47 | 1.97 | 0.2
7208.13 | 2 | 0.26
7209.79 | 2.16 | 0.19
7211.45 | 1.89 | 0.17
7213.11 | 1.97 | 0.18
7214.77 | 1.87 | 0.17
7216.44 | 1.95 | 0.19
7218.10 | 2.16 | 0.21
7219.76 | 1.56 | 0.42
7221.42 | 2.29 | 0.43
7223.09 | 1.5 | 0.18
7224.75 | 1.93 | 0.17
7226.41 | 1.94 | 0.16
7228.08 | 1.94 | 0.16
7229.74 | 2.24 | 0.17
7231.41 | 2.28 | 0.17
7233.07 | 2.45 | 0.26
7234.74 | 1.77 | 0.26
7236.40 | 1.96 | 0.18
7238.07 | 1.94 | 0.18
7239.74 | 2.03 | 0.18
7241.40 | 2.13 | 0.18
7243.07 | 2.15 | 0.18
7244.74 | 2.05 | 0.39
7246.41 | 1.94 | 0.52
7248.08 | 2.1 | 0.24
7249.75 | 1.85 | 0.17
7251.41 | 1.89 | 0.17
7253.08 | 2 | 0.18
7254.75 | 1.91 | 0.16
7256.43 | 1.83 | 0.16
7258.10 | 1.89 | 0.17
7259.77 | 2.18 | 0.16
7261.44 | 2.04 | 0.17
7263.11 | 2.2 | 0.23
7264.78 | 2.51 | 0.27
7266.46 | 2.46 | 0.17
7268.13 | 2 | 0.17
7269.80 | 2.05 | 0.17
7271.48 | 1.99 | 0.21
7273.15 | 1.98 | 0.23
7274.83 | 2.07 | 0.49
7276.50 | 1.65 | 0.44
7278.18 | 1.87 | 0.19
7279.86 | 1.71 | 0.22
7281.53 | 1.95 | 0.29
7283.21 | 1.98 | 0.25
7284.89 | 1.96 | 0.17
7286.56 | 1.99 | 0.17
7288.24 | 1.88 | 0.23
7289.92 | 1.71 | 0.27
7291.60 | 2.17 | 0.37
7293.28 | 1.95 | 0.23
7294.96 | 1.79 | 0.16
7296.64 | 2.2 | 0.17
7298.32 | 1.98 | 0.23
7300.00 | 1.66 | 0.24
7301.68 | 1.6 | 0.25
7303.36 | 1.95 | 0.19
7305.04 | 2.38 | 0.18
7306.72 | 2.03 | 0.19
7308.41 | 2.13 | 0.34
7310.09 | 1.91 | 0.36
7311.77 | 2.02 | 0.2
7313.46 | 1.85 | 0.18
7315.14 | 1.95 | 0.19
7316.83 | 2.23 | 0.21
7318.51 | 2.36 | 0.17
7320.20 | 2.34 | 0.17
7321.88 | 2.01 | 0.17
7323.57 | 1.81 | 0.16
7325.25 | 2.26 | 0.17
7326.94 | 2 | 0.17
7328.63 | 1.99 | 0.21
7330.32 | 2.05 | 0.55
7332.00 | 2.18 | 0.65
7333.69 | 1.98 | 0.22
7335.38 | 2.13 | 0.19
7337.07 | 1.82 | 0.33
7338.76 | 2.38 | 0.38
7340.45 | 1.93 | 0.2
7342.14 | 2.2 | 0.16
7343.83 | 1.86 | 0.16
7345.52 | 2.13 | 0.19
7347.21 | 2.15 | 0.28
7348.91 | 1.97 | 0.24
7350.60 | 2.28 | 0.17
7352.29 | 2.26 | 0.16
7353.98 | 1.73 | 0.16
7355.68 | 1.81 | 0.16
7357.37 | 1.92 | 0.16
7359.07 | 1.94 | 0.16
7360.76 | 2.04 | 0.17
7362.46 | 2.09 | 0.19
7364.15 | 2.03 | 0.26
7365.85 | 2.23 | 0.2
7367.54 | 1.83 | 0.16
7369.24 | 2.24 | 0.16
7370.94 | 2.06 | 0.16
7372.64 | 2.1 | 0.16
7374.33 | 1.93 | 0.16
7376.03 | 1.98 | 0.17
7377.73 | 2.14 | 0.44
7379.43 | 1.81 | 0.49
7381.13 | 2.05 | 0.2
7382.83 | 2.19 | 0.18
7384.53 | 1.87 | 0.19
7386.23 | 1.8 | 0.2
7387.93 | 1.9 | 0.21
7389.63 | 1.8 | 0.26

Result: 2.4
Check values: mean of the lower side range 1.95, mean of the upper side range 2.06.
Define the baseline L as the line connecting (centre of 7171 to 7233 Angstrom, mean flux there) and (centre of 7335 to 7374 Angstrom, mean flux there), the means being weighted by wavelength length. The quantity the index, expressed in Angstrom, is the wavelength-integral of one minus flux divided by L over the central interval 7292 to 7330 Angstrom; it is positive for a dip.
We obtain -0.06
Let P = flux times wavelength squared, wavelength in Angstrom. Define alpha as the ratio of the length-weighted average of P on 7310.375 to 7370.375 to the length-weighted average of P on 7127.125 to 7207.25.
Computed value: 1.1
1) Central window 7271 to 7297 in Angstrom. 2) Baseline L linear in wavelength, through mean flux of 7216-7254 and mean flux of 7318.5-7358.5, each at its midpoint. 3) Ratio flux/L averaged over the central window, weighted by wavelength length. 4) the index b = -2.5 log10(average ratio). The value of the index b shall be 0.06 mag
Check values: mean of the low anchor 2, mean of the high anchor 2.06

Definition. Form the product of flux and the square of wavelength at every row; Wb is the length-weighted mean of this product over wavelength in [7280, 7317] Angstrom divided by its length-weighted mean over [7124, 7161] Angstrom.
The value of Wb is 1.05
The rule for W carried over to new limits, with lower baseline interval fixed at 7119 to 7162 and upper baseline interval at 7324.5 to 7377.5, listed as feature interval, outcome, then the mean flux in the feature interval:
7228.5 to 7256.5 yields -0.5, 2.03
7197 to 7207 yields 0.2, 1.94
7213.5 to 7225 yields 0.6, 1.89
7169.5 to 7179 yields -0.1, 2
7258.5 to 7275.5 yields -1.1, 2.14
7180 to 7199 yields 1.6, 1.82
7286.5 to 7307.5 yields 0.8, 1.94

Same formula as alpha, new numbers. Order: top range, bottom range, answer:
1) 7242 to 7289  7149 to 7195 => 1.08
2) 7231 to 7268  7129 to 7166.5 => 1.10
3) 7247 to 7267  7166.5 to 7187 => 1.09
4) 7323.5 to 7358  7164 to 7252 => 1.09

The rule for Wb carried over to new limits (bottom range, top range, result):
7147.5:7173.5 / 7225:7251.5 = 1.09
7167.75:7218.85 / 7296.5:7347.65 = 1.11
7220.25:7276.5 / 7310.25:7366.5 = 1.03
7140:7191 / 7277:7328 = 1.10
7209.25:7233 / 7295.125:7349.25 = 1.06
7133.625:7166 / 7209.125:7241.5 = 1.06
